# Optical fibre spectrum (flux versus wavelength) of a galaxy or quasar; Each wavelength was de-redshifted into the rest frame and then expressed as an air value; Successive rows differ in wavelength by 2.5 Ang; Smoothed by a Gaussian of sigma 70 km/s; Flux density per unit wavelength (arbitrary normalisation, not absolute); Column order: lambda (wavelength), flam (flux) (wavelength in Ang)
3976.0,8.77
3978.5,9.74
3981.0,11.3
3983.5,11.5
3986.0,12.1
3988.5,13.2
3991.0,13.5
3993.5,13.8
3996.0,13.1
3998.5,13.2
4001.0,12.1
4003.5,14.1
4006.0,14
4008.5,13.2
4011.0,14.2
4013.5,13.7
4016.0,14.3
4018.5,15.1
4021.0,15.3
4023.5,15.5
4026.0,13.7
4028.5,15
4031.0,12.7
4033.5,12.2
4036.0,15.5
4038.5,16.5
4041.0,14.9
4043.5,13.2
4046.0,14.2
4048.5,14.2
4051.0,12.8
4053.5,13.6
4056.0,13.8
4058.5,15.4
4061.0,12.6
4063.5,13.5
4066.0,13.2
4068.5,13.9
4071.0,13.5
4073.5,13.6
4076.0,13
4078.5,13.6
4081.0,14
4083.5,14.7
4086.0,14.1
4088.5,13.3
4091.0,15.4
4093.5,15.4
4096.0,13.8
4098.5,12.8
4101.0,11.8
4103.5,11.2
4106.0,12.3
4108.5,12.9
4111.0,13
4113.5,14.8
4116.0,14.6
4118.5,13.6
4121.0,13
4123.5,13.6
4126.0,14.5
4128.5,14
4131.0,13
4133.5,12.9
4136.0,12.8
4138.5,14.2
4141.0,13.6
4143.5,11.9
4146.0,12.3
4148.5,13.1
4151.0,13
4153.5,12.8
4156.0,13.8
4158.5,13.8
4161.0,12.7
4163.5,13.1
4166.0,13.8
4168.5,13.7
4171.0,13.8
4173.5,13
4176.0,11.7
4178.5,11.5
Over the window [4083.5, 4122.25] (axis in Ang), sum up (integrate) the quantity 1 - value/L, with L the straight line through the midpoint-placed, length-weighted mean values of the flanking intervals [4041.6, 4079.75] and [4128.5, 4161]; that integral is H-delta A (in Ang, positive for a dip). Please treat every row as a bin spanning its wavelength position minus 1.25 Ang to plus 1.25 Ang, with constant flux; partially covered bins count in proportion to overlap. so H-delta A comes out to -0.4 Ang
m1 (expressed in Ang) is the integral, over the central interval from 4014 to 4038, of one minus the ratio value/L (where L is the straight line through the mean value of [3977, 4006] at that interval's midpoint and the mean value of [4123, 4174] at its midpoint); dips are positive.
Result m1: -3.2 Ang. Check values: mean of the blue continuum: 12.5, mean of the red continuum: 13.3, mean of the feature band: 14.4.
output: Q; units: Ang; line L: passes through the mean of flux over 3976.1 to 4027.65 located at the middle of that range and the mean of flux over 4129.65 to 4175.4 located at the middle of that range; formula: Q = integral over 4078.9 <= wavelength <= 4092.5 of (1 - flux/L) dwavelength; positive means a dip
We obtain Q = -1.11 Ang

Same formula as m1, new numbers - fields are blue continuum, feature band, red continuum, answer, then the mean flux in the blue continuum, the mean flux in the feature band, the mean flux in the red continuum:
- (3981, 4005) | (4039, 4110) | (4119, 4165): -3.0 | 12.9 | 13.6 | 13.2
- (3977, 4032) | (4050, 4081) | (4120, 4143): -0.4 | 13.4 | 13.6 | 13.5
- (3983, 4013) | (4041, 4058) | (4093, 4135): -0.7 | 13.2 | 13.8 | 13.3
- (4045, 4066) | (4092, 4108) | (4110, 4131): 1.0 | 13.7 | 12.9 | 13.8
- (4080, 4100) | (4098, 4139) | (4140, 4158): 1.0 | 14.2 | 13.2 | 13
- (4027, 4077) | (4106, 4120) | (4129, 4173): -0.2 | 13.9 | 13.6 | 13.2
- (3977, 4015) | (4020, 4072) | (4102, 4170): -4.3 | 12.8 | 14.1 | 13.3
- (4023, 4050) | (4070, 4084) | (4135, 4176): 0.2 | 14.3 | 13.7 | 13.2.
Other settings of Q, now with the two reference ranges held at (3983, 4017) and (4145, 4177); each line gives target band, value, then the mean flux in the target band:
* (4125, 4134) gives -0.31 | 13.6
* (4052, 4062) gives -0.45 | 13.9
